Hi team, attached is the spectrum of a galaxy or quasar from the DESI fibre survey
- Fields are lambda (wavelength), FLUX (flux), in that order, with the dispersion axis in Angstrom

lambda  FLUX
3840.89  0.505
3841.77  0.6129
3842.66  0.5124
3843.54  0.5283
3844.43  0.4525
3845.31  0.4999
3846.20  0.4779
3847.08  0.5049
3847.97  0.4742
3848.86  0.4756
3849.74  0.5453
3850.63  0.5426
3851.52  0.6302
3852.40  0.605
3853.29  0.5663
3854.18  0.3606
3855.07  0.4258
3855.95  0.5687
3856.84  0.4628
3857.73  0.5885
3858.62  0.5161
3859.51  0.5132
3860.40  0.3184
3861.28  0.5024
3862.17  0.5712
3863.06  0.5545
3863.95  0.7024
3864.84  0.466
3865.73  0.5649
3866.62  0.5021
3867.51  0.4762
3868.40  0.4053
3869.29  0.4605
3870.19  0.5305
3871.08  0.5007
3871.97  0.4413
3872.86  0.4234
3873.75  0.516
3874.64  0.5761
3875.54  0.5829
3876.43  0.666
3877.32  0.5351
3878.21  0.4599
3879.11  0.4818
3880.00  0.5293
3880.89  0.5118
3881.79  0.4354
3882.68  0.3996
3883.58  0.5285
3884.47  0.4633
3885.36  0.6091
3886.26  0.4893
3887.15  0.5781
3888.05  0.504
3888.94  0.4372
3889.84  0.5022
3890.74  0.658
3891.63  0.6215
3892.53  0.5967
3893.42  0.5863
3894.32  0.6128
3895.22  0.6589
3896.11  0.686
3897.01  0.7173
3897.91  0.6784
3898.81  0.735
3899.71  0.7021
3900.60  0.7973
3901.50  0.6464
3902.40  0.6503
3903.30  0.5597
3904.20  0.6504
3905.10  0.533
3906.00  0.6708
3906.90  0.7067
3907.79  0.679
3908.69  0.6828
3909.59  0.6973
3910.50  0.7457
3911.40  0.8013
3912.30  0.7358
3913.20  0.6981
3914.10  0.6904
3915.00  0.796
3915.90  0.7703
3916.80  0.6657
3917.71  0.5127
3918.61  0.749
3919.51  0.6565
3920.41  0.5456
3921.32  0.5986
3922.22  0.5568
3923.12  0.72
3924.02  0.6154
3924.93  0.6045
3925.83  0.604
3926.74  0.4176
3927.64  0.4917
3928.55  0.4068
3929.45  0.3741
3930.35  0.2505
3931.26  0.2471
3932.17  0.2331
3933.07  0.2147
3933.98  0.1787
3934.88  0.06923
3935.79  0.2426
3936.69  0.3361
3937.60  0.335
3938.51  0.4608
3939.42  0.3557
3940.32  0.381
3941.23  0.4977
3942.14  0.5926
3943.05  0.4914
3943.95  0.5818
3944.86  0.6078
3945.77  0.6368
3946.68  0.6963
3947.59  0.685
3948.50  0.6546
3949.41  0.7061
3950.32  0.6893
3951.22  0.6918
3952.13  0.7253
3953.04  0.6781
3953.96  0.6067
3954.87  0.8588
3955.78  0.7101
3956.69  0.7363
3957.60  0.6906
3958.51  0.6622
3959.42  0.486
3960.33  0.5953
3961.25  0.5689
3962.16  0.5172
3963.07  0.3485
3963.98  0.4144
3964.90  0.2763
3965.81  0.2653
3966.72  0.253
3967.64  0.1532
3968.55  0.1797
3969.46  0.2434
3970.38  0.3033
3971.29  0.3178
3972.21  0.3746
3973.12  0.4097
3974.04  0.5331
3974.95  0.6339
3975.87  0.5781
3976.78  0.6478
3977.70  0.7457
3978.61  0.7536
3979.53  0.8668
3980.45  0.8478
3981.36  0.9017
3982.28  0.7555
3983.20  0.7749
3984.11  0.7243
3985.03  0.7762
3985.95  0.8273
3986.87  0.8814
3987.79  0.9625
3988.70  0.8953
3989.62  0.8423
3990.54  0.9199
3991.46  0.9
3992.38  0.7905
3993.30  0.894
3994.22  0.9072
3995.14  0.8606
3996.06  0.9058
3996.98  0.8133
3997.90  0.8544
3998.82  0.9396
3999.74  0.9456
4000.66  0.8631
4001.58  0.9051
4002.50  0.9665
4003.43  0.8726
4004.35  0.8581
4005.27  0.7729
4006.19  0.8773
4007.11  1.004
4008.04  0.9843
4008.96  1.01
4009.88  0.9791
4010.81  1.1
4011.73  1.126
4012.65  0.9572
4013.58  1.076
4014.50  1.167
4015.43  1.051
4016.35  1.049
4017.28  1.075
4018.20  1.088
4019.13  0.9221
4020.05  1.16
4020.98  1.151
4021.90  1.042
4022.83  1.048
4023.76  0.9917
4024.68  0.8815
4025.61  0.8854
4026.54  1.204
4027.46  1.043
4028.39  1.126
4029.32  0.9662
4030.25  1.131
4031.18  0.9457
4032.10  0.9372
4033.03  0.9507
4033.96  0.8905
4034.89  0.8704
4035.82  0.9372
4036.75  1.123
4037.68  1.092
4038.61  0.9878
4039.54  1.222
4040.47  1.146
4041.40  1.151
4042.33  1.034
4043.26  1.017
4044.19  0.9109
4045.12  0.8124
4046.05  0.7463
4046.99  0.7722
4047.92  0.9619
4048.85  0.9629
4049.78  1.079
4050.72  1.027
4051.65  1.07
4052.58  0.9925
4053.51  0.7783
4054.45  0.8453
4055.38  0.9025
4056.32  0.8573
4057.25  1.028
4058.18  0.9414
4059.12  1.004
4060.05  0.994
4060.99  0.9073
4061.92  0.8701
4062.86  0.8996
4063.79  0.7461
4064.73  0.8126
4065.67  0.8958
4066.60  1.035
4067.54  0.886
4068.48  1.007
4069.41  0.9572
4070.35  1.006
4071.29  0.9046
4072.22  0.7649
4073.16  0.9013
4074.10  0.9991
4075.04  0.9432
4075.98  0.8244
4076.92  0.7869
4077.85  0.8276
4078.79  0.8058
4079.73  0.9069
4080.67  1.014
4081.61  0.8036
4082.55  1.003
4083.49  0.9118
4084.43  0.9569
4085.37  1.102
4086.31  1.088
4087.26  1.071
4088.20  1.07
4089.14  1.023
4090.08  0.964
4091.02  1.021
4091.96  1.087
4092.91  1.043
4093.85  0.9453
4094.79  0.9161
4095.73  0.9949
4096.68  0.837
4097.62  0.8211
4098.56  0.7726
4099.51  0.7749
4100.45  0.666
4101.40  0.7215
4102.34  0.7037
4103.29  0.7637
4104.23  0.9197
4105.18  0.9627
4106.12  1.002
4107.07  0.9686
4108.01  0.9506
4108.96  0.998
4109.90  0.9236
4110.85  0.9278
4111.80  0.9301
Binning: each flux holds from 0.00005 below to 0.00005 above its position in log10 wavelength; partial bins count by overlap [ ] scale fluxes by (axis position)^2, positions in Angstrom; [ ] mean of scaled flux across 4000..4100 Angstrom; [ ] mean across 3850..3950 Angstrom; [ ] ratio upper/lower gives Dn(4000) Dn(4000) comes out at 1.90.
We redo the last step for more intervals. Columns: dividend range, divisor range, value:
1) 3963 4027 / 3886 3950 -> 1.49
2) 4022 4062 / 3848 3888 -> 2.09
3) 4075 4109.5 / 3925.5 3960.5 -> 1.94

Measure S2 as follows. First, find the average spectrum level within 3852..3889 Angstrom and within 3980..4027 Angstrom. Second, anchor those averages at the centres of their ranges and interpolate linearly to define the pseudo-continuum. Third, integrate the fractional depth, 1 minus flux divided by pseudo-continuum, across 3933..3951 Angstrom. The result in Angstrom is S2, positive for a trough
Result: 6.46 Angstrom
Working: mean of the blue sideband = 0.509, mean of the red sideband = 0.941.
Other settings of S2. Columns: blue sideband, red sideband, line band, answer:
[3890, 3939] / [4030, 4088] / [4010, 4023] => -3.6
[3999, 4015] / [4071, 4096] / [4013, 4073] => -1.2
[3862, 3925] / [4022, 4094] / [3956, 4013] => 6.0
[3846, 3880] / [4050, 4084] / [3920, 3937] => 6.2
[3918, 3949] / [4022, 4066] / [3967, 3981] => 3.3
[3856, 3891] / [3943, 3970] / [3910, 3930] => -3.5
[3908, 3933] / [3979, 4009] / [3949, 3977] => 8.8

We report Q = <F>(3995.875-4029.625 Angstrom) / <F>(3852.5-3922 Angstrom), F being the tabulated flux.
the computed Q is 1.7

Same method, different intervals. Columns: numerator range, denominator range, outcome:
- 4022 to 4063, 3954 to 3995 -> 1.55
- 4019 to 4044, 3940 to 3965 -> 1.71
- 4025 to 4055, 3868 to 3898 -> 1.83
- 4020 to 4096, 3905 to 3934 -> 1.67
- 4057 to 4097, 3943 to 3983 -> 1.65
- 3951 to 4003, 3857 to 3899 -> 1.25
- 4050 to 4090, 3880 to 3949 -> 1.67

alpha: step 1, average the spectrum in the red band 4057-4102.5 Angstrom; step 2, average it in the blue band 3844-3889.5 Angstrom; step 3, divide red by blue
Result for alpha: 1.8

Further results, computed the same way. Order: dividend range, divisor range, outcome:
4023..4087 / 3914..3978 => 1.88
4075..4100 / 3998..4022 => 0.94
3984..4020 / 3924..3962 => 1.82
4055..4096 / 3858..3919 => 1.60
